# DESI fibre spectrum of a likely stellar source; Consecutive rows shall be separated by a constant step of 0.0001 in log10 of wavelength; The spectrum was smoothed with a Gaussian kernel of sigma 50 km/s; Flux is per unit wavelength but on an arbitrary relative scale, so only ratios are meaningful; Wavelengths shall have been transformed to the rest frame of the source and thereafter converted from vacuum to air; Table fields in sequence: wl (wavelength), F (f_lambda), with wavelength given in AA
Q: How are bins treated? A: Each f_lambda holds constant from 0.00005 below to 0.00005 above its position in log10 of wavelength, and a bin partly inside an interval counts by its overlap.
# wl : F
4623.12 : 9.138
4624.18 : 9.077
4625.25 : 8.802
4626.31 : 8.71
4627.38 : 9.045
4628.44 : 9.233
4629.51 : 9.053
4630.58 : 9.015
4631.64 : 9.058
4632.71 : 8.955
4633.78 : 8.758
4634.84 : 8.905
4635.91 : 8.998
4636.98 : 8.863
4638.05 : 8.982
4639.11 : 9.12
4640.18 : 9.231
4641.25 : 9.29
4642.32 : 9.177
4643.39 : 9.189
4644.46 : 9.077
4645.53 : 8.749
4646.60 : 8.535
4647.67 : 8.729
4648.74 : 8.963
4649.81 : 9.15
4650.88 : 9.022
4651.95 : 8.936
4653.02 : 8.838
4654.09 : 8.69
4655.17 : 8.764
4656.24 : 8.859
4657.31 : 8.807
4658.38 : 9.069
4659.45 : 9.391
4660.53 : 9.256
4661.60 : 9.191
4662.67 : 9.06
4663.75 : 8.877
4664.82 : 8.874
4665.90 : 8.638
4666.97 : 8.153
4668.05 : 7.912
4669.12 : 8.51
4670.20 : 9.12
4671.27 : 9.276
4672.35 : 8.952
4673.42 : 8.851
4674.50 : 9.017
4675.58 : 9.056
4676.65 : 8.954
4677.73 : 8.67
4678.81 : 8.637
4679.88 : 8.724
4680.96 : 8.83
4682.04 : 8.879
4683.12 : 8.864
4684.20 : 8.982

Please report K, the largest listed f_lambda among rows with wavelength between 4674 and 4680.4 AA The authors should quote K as 9.056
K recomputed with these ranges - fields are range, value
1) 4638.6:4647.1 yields 9.29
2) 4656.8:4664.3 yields 9.391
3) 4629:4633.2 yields 9.058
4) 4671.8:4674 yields 8.952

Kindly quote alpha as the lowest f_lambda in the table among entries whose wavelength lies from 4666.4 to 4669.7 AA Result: 7.912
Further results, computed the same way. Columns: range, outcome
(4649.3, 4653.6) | 8.838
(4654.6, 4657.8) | 8.764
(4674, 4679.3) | 8.637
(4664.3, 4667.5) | 8.153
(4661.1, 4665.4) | 8.874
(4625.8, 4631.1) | 8.71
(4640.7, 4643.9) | 9.177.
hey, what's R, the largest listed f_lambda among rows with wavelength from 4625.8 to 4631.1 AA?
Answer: 9.233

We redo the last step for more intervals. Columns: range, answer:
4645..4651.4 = 9.15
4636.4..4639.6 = 9.12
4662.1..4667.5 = 9.06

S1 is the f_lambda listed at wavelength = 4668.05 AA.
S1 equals 7.912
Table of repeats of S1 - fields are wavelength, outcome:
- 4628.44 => 9.233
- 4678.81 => 8.637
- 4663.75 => 8.877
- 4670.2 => 9.12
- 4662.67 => 9.06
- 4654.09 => 8.69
